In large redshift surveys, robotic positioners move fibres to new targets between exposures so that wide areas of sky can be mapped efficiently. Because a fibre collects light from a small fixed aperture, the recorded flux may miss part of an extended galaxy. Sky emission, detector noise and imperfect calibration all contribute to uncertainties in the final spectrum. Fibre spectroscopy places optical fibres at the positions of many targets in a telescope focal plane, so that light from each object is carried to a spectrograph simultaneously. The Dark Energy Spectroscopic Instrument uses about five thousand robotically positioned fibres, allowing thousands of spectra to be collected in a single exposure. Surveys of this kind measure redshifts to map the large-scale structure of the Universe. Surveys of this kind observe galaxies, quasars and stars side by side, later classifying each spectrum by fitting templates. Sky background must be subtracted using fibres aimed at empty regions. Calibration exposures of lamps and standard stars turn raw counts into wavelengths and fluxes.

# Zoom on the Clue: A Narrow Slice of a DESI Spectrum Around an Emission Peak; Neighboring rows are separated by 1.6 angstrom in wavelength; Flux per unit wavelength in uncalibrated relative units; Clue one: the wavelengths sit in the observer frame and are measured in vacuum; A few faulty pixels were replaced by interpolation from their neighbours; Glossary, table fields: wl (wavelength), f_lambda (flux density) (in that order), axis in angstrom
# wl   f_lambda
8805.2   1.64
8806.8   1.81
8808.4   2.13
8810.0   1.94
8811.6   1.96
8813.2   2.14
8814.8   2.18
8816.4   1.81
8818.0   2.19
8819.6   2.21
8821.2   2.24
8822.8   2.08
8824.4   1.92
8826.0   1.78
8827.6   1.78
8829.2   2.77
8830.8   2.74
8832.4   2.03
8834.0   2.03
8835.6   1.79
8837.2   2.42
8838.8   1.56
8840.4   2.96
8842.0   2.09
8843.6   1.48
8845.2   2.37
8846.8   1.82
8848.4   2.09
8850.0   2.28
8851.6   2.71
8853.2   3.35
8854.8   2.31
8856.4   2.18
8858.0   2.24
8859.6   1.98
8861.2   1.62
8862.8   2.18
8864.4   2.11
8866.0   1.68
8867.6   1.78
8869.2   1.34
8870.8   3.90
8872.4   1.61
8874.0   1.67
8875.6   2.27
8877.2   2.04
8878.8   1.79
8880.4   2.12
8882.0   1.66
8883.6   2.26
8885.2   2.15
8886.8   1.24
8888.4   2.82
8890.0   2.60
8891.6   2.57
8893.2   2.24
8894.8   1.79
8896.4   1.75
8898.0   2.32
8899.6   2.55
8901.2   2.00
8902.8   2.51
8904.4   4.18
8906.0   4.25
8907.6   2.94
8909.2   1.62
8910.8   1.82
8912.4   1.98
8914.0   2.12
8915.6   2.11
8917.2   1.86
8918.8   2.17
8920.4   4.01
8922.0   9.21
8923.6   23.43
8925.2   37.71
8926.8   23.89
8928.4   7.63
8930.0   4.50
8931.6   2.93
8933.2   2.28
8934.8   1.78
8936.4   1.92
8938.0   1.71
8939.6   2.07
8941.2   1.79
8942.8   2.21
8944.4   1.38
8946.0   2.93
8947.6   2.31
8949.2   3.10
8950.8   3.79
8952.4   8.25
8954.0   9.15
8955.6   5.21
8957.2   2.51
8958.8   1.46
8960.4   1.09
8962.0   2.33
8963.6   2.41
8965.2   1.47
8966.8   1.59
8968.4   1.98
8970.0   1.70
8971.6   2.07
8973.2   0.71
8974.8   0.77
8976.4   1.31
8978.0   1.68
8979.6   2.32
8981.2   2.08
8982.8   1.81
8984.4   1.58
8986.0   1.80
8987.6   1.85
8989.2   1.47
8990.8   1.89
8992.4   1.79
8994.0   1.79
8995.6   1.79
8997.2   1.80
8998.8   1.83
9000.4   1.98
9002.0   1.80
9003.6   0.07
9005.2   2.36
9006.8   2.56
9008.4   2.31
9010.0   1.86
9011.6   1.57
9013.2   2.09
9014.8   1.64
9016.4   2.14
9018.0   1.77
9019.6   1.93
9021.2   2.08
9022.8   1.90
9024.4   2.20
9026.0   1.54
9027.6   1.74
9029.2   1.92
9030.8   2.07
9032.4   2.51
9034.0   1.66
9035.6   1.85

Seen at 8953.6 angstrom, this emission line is [N II] 6583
